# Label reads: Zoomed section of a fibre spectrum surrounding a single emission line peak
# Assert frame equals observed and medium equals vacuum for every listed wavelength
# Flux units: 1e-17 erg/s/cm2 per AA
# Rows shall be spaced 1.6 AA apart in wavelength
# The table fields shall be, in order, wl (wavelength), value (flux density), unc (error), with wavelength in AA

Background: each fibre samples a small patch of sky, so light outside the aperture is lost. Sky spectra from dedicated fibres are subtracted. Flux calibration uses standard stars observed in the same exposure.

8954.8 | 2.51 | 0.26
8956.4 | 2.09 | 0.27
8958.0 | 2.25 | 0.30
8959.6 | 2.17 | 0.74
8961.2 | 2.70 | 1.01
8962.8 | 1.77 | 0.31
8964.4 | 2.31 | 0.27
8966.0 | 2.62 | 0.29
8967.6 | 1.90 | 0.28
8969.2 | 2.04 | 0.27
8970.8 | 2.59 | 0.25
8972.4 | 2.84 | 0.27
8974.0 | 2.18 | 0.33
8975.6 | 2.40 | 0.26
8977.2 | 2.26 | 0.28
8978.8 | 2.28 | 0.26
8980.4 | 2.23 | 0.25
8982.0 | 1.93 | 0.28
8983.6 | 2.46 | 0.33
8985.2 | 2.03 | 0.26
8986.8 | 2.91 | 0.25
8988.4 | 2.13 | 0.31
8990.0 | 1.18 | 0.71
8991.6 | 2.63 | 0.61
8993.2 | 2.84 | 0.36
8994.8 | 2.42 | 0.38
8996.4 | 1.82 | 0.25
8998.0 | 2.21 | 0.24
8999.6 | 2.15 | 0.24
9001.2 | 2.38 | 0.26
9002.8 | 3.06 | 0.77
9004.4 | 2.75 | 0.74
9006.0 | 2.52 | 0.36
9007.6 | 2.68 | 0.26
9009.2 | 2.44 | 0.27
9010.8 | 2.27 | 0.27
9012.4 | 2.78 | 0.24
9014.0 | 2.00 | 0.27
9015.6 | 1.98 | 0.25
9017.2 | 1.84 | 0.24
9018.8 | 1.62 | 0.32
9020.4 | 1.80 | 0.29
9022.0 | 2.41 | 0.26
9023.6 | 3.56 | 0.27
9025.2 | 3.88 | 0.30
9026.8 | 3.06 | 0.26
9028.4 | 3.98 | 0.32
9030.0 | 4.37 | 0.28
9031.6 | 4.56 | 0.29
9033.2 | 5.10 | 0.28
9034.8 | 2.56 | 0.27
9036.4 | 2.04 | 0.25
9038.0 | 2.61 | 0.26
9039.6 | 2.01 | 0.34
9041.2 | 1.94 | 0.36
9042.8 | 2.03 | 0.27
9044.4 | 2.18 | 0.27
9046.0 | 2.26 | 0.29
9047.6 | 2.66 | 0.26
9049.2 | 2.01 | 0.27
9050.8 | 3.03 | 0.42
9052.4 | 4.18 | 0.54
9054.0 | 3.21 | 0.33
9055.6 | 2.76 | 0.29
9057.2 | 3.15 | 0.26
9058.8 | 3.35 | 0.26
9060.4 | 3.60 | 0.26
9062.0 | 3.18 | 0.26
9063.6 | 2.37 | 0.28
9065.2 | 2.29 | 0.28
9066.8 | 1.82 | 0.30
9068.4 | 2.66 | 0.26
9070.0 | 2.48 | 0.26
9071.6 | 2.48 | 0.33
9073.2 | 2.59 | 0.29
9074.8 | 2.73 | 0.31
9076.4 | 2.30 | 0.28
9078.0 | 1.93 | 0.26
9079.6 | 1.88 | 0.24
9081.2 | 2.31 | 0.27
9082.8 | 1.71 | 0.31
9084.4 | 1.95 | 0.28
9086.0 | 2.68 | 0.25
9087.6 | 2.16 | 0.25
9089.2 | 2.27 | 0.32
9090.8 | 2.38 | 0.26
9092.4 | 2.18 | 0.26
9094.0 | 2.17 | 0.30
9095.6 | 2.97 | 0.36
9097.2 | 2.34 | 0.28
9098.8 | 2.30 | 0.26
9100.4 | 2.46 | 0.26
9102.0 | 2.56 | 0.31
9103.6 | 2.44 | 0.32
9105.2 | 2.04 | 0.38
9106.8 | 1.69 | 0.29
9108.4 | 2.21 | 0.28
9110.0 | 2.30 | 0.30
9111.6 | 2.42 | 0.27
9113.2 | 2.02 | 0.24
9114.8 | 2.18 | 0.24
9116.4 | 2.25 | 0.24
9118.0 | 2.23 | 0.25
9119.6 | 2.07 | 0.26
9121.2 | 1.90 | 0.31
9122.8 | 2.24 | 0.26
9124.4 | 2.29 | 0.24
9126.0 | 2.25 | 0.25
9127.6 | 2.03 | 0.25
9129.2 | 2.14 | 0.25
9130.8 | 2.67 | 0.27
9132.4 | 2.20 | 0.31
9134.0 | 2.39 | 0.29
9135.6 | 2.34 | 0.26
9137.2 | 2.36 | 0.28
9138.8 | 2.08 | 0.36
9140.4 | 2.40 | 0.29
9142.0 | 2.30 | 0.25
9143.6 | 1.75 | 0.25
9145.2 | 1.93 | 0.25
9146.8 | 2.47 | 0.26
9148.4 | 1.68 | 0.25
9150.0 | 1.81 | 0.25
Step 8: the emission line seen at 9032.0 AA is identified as Halpha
